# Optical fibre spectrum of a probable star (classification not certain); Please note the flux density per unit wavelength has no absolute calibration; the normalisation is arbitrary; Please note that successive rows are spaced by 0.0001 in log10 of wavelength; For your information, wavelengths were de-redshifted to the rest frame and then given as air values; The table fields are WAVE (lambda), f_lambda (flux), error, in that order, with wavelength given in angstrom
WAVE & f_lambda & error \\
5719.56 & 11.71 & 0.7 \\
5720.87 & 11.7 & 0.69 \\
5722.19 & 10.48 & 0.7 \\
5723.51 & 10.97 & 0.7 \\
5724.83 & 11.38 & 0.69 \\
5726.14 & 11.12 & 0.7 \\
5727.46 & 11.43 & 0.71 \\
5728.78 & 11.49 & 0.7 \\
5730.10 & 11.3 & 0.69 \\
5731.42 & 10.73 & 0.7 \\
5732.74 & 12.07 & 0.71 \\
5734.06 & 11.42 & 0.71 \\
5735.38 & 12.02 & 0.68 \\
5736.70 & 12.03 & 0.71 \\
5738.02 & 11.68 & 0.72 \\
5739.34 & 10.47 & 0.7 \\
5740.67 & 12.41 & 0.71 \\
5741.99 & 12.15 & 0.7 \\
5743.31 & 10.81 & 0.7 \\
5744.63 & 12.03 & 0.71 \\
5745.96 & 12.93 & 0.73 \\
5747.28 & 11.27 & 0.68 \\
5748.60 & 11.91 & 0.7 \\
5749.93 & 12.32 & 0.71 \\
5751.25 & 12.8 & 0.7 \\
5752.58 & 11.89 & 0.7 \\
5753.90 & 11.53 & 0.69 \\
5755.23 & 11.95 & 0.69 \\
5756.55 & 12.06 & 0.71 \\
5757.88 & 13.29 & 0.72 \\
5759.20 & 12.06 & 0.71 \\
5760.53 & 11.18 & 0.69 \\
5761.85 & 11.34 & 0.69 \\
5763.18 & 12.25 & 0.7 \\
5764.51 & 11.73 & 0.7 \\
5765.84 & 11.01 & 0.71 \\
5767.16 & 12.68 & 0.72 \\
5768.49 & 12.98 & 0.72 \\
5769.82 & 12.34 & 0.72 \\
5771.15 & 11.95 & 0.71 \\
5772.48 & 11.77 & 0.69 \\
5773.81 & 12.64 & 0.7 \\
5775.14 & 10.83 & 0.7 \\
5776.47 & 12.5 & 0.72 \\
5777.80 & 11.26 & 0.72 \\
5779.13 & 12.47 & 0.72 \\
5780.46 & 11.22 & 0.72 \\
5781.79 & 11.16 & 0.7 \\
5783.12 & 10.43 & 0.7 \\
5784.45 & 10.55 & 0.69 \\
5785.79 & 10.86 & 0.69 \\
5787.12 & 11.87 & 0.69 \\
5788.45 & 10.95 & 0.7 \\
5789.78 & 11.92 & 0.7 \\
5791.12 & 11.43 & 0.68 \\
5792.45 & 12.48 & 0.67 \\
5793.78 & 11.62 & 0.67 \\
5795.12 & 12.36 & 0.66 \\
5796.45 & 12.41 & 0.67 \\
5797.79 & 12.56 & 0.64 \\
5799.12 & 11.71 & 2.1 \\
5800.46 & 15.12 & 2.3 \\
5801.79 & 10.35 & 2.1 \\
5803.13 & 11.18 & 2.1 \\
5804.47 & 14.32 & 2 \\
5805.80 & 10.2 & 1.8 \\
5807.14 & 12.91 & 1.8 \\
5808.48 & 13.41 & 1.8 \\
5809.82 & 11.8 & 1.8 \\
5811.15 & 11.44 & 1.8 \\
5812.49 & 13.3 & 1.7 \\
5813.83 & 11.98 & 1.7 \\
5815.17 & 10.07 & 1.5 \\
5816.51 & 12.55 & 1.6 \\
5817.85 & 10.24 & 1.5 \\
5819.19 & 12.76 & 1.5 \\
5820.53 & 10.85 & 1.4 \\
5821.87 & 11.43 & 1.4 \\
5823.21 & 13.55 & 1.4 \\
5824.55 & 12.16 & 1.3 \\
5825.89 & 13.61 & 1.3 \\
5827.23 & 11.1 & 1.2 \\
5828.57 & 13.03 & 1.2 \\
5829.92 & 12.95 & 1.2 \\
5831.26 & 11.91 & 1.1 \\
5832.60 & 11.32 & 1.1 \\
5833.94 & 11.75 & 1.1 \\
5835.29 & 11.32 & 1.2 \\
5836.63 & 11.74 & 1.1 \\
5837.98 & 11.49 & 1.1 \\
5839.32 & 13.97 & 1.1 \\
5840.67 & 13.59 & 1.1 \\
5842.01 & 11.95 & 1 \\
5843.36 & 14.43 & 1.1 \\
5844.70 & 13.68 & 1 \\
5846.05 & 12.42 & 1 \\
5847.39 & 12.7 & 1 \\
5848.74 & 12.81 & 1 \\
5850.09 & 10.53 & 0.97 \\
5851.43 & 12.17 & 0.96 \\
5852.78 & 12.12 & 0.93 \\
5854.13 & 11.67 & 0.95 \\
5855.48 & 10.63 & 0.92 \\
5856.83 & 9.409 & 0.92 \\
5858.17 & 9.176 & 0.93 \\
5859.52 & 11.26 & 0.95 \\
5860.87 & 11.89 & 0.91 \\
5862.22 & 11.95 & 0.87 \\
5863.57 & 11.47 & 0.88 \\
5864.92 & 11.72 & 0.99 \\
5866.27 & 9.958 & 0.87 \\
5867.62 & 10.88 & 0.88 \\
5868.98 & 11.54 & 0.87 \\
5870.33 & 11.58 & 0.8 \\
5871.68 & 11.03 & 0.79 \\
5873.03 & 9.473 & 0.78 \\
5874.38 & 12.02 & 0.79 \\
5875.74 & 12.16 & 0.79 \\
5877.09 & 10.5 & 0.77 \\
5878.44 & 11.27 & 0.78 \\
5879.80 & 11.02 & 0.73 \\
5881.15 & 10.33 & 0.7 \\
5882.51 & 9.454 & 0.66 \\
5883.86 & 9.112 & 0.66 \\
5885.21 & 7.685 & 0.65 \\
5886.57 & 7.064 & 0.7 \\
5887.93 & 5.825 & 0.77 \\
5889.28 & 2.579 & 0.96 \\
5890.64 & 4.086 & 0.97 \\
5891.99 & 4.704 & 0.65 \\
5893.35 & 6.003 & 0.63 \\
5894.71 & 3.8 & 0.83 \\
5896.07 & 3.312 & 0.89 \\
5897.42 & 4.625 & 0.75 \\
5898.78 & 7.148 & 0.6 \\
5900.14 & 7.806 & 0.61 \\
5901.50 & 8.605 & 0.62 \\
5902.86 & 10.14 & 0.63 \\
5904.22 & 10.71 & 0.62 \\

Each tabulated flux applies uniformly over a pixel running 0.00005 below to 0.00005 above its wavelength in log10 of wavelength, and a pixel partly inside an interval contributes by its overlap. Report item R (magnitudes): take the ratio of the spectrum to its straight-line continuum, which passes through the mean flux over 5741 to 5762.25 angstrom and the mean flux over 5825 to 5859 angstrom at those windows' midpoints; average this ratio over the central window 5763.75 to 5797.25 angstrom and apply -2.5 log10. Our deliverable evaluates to 0.02 mag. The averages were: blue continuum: 12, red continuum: 12.1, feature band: 11.7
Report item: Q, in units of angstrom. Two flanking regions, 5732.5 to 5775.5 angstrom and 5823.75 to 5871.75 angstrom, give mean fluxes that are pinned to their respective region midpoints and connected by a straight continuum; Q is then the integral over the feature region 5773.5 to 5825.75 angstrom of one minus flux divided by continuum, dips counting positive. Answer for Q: 0.1 angstrom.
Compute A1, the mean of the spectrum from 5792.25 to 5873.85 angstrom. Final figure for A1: 11.9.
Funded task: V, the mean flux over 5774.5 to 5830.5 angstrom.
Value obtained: 11.9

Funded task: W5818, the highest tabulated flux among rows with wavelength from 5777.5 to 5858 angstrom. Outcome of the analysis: 15.12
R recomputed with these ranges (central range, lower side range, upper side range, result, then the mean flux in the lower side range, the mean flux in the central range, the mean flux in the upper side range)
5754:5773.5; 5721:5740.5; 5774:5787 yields -0.06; 11.4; 12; 11.3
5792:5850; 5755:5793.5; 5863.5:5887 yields -0.10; 11.8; 12.3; 10.5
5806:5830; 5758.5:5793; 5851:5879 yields -0.06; 11.7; 12.1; 11.1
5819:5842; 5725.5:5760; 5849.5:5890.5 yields -0.15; 11.8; 12.2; 10.2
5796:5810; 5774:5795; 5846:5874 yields -0.09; 11.5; 12.4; 11.2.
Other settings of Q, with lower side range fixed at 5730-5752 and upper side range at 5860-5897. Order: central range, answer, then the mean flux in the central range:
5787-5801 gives -1.98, 12.2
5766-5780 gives -1.20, 12.1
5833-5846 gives -3.81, 12.6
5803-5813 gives -1.88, 12.4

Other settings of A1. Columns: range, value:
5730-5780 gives 11.9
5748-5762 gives 12.1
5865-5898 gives 8.4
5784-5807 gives 11.9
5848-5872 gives 11.2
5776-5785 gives 11.4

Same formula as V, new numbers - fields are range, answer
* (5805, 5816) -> 11.9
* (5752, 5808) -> 11.9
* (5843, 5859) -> 11.8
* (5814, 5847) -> 12.2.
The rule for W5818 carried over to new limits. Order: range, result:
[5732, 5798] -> 13.29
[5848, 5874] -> 12.81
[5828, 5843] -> 13.97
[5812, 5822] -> 13.3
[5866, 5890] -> 12.16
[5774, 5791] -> 12.5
